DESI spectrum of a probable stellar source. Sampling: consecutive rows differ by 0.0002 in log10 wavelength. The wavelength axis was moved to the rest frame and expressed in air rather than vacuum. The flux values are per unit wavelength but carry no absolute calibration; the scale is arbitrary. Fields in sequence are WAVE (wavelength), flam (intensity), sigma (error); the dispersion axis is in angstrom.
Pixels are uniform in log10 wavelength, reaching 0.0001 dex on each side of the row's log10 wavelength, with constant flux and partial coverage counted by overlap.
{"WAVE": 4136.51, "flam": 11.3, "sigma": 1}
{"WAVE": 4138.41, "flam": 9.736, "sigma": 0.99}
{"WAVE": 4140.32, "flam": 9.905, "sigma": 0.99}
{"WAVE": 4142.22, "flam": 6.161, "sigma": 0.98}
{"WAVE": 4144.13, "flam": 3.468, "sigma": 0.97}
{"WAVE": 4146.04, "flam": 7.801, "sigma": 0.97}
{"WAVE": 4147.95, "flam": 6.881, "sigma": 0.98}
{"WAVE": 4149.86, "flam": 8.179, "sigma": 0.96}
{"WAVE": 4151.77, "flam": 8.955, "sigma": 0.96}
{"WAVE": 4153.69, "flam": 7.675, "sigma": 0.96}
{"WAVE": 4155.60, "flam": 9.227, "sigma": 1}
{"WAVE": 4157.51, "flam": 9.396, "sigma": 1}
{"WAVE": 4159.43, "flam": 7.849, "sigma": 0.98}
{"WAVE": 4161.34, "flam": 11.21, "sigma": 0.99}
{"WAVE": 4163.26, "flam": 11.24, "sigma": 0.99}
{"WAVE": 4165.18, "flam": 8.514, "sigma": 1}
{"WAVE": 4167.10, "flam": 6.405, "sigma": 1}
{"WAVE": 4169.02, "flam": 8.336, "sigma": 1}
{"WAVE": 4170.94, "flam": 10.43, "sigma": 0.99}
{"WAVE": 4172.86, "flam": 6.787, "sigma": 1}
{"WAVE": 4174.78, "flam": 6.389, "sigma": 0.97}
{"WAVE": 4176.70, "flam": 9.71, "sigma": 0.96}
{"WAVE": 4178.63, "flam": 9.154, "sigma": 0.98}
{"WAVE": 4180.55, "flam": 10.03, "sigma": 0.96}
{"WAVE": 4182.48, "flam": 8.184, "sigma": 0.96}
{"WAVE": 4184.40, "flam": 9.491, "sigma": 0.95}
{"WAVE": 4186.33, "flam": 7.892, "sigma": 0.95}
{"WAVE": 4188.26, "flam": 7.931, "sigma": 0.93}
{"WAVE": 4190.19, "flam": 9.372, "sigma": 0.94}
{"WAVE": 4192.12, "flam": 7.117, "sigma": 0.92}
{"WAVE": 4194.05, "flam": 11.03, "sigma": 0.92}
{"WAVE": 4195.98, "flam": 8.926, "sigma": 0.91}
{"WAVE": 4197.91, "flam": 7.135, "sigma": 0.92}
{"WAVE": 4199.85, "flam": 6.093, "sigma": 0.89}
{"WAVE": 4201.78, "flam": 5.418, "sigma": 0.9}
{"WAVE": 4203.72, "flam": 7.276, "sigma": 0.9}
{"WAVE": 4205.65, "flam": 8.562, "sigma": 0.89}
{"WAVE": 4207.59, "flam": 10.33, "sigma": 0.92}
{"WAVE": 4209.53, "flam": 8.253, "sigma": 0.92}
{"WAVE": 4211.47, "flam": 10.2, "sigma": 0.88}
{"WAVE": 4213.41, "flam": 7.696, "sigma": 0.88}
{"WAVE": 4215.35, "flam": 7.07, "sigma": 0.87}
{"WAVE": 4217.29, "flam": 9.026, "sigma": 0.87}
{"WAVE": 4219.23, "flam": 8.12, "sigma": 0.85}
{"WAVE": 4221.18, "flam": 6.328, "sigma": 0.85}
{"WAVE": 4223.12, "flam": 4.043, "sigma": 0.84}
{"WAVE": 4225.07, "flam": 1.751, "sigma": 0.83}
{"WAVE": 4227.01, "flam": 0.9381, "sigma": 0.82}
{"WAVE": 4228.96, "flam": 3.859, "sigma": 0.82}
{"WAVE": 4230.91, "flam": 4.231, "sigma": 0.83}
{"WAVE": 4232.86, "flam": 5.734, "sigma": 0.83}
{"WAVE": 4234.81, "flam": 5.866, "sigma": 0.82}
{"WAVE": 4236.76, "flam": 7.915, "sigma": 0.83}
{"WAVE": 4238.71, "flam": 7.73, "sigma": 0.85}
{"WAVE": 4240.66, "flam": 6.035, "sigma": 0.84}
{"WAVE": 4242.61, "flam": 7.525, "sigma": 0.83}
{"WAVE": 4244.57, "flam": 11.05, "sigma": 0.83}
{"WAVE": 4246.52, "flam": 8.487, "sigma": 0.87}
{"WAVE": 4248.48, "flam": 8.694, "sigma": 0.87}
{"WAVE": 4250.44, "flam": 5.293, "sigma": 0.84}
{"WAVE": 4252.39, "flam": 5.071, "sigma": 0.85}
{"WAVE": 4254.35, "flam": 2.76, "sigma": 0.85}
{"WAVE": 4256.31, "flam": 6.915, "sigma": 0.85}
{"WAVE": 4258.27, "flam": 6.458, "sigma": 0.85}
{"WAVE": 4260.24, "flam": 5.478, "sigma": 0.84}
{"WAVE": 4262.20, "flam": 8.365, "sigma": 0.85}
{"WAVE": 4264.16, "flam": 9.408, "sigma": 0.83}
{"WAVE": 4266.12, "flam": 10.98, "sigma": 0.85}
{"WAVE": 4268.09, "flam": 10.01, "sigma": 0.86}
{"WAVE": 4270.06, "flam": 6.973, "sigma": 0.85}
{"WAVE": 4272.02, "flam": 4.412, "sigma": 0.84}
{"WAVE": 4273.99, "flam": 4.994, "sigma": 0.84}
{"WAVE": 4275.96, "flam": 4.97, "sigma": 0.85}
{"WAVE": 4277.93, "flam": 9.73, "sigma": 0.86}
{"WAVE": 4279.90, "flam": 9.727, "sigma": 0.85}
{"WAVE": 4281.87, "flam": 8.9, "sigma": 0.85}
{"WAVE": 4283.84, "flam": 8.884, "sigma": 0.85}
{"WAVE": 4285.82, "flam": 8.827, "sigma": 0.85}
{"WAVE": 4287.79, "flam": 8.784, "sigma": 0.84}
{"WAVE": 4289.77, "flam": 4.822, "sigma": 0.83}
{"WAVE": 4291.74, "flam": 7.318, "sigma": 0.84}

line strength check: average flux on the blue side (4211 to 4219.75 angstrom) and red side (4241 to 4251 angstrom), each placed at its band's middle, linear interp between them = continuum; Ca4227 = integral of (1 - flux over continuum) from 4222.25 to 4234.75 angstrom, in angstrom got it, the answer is 7.1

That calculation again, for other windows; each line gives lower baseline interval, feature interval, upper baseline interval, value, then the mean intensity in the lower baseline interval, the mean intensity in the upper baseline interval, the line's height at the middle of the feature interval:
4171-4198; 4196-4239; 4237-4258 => 6.8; 8.62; 6.97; 7.76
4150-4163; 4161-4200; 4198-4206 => -4.0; 9.11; 6.74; 7.86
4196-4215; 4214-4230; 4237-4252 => 5.4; 7.91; 7.73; 7.83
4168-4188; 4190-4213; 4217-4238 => -4.4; 8.61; 5.16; 6.97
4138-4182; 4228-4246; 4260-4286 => 3.2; 8.39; 8.02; 8.14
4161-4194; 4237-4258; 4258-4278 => 1.9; 8.73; 7.36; 7.67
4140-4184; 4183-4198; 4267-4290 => -0.9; 8.34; 7.69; 8.18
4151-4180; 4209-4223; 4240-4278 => 0.1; 8.77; 7.13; 7.88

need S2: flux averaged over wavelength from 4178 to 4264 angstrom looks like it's 7.16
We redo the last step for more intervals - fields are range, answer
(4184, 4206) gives 7.97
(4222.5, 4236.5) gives 3.98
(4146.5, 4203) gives 8.43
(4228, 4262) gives 6.46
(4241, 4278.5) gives 7.19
